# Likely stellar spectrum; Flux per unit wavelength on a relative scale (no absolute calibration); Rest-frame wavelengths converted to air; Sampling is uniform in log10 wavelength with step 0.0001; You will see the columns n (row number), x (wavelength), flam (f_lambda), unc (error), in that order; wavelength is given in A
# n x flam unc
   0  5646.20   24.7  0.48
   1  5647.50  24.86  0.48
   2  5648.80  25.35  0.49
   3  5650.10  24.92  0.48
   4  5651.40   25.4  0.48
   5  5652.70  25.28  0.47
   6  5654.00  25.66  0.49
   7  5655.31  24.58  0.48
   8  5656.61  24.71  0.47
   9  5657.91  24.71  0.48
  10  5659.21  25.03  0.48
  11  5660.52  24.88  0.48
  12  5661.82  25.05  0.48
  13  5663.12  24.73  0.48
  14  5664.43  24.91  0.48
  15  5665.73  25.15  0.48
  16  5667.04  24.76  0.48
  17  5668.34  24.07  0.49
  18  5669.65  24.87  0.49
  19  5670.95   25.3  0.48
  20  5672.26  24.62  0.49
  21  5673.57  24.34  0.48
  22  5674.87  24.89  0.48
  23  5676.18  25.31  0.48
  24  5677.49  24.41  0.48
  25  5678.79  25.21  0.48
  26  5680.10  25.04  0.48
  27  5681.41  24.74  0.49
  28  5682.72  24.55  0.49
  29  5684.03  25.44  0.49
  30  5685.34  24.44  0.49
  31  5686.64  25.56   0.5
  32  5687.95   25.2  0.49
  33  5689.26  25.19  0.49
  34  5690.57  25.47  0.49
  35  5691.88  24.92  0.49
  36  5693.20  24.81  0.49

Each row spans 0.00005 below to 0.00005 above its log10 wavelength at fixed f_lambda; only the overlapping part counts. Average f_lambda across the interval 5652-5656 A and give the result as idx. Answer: 25.2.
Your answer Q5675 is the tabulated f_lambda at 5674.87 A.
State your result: 24.89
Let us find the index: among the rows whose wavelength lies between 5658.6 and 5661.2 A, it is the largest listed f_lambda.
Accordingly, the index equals 25.03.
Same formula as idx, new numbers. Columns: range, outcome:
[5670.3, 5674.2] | 24.7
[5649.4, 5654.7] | 25.3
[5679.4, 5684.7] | 24.9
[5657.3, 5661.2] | 24.9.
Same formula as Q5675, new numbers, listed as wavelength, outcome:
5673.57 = 24.34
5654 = 25.66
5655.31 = 24.58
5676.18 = 25.31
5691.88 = 24.92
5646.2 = 24.7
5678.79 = 25.21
